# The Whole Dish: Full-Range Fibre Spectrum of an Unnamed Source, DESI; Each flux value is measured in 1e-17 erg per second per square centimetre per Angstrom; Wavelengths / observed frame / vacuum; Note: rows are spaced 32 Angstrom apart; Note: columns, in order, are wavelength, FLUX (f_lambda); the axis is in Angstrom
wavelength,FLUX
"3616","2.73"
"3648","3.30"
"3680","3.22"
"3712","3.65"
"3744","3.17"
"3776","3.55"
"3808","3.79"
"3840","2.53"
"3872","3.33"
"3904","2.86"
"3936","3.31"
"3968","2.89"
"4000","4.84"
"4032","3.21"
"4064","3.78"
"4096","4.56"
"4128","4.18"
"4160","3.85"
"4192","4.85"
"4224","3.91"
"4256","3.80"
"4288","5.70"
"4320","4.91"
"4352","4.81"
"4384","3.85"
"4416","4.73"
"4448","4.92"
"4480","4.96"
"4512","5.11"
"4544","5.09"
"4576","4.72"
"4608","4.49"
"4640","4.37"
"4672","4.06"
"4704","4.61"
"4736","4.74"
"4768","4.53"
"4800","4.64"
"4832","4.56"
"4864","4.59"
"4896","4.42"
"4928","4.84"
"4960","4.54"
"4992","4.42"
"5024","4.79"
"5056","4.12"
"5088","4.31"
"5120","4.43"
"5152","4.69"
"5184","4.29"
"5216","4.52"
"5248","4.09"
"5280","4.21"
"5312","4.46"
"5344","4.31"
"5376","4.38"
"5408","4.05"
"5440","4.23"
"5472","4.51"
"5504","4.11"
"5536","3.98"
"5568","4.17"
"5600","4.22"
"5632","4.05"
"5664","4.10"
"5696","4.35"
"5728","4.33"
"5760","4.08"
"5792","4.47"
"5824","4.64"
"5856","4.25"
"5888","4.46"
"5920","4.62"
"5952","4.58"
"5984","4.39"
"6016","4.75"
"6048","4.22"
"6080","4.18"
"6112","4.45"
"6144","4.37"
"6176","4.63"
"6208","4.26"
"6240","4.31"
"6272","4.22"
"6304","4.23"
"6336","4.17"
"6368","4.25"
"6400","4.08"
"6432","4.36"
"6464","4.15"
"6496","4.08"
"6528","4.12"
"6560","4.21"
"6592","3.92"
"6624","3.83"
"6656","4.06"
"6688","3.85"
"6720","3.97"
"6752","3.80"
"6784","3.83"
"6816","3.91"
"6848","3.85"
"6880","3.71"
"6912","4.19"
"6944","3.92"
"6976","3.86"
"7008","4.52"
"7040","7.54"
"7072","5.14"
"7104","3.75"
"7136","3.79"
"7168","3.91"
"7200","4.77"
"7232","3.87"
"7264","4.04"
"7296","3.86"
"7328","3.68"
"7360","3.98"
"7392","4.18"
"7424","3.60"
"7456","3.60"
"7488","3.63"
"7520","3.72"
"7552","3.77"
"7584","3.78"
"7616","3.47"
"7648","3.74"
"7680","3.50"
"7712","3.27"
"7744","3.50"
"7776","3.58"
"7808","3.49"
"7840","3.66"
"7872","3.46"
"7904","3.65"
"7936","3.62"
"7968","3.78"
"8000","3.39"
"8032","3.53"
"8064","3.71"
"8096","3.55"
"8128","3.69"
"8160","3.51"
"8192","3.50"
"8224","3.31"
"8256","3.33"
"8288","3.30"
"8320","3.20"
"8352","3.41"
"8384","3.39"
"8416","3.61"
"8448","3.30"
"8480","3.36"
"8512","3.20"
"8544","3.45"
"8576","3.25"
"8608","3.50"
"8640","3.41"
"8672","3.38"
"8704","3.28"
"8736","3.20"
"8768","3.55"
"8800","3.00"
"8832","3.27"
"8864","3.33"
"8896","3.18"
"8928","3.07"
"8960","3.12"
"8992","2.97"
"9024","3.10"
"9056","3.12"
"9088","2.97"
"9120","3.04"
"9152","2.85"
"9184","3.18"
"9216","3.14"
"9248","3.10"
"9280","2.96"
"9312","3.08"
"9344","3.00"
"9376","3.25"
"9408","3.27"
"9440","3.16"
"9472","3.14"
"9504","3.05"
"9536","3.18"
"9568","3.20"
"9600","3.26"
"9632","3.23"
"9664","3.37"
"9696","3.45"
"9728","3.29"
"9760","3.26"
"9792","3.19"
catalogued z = 0.072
